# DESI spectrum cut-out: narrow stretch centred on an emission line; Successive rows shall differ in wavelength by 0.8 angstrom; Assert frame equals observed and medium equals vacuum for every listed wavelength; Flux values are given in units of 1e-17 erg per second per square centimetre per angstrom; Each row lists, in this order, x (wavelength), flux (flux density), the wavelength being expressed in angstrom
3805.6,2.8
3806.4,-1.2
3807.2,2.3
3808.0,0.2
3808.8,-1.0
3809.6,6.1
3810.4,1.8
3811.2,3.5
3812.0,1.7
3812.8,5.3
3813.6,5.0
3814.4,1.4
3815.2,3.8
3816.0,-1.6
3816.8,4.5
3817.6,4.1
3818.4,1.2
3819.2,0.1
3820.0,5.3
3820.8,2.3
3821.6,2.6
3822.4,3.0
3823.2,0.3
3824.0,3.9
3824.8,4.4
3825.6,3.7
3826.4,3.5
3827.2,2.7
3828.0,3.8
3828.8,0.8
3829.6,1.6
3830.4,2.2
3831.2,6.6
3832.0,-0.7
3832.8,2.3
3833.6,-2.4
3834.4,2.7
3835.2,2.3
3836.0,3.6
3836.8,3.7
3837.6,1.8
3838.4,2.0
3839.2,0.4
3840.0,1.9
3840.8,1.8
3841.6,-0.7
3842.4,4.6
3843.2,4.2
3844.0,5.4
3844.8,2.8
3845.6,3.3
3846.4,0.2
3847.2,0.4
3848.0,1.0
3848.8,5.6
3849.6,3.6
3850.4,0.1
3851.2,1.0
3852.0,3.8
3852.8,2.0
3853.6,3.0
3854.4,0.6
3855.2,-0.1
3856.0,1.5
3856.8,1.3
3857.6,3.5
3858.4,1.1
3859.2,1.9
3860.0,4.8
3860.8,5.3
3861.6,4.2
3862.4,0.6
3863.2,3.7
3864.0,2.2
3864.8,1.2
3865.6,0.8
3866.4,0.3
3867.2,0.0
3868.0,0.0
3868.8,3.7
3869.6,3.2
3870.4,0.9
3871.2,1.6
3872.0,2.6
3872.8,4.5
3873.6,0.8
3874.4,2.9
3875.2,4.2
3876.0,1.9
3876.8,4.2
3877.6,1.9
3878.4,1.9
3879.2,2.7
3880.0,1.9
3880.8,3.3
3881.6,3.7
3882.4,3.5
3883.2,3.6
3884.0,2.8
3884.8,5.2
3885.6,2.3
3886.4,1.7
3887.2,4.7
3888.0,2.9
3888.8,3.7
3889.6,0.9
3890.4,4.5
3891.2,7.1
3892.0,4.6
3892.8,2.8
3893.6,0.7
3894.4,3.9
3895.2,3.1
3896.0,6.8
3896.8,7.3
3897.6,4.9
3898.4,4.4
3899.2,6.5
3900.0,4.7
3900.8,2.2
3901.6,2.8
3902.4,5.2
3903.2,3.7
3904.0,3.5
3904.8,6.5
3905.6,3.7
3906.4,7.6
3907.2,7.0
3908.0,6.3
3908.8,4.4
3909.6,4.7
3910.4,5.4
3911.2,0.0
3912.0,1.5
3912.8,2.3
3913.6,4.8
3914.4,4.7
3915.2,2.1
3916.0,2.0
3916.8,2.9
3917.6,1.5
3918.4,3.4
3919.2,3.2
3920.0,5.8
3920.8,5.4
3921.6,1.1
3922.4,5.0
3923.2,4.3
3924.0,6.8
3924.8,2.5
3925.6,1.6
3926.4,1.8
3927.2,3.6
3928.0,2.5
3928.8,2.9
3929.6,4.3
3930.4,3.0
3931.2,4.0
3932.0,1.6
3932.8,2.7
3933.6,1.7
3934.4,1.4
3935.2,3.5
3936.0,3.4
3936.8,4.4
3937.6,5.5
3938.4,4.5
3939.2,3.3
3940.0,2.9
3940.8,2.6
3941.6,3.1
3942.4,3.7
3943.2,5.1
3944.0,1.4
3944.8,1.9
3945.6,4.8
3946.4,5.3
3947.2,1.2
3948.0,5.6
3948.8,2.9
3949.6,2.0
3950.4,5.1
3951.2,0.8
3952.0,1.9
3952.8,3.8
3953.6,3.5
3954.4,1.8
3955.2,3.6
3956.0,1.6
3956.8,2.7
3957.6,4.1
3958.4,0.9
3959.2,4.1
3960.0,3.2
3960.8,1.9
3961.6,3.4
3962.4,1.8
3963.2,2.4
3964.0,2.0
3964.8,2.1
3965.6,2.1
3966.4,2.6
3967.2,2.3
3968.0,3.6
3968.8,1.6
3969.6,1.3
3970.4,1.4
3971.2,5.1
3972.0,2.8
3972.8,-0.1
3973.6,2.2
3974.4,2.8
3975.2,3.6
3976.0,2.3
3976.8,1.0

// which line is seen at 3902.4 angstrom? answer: C IV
